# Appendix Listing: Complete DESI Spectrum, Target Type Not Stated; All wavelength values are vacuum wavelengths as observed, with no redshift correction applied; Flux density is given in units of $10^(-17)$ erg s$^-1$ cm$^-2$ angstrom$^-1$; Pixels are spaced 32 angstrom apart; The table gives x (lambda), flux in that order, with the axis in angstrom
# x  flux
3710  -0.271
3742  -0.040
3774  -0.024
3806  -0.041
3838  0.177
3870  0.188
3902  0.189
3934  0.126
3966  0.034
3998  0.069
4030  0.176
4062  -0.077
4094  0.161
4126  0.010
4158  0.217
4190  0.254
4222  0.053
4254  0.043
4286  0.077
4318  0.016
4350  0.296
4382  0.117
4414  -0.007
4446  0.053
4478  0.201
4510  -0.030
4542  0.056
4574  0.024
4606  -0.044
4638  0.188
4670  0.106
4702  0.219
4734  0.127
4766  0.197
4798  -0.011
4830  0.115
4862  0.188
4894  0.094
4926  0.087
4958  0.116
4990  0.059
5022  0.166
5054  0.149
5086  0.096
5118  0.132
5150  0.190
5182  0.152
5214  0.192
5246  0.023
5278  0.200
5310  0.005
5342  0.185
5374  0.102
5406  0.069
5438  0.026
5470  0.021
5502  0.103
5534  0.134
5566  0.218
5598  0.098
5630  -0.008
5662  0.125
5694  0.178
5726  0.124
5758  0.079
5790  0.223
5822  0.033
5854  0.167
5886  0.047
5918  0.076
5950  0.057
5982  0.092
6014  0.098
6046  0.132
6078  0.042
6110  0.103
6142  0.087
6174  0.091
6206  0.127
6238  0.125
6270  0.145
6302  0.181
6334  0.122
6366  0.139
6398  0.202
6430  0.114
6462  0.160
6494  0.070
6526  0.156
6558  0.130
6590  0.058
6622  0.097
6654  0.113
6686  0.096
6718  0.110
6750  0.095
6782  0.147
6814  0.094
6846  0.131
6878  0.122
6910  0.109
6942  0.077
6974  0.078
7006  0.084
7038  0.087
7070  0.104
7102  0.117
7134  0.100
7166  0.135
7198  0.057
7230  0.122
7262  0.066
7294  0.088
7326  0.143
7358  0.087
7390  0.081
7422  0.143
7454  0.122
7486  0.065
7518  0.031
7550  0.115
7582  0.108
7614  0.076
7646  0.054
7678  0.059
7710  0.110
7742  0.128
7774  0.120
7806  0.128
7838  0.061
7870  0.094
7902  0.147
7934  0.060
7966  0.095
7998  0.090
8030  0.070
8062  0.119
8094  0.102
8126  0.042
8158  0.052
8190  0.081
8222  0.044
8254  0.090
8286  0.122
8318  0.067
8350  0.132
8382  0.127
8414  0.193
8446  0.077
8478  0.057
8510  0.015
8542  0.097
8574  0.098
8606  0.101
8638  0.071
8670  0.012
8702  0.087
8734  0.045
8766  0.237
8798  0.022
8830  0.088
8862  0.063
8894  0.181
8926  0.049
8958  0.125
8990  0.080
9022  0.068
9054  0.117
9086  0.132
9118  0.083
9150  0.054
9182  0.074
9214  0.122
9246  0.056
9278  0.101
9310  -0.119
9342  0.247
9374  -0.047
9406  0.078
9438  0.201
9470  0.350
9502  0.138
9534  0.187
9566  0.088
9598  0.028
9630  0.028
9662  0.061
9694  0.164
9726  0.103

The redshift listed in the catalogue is 0.279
